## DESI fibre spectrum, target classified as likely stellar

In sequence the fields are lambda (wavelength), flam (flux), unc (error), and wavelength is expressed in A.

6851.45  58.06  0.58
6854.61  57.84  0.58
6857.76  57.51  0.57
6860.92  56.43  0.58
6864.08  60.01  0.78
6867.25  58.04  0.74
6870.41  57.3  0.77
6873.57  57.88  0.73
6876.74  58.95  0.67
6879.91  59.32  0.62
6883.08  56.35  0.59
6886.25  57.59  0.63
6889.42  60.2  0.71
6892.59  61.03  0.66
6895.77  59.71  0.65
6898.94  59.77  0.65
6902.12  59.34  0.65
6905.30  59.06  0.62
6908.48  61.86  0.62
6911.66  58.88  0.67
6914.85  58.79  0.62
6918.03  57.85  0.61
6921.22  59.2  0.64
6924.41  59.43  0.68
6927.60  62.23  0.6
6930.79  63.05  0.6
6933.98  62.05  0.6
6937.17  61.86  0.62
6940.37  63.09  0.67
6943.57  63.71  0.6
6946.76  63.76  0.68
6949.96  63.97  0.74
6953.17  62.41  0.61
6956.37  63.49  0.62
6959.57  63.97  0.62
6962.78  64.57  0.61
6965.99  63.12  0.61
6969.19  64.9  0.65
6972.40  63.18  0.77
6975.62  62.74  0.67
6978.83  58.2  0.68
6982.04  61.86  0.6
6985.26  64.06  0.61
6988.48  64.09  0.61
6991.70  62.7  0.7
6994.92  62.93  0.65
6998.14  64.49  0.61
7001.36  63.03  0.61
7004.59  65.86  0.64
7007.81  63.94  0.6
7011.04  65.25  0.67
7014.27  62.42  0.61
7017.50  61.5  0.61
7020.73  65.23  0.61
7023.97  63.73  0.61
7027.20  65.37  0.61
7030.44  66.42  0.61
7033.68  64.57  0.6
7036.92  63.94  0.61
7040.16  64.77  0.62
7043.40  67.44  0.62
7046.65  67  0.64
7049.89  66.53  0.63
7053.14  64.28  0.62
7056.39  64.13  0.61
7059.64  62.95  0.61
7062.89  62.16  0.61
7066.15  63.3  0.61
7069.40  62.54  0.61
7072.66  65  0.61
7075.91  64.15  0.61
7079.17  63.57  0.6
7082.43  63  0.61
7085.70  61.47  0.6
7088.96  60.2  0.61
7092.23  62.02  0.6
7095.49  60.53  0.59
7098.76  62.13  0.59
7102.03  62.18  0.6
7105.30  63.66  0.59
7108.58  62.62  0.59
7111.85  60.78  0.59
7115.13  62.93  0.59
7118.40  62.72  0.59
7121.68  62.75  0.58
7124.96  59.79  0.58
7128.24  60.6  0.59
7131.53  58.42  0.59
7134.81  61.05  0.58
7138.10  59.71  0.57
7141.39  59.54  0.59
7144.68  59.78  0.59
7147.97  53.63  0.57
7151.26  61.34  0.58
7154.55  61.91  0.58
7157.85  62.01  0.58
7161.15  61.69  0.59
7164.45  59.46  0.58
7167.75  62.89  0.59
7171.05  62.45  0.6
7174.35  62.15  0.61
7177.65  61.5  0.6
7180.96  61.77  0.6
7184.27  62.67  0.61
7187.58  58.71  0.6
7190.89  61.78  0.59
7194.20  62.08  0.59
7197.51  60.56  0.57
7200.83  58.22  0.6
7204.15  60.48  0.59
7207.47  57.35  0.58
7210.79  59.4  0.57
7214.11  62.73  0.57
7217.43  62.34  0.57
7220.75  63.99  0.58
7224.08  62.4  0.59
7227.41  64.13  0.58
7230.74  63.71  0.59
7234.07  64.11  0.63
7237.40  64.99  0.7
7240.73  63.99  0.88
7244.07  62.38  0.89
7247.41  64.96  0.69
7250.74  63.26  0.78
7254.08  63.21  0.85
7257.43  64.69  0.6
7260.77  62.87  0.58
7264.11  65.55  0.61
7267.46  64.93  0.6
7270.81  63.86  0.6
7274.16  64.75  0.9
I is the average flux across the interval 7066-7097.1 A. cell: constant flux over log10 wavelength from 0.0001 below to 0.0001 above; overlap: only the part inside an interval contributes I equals 62.6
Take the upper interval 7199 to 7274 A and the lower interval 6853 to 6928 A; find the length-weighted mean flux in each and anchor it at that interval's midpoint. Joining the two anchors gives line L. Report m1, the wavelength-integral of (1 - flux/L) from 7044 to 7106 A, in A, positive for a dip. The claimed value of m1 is -2.3 A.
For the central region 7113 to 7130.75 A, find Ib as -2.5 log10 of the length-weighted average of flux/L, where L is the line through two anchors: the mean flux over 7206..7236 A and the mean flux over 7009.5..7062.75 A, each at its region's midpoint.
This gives 0.03 mag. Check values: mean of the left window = 64.6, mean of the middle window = 61.6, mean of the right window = 62.3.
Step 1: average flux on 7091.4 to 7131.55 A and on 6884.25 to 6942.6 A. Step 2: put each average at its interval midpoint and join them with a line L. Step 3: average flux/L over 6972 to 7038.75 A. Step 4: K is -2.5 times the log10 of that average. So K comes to -0.05 mag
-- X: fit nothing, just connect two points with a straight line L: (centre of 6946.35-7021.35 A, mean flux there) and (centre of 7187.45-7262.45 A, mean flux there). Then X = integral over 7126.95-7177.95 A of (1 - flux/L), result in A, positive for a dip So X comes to 1.8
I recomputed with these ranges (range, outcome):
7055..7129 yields 62.4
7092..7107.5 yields 62.1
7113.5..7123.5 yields 62.8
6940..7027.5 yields 63.5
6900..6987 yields 61.9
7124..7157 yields 59.6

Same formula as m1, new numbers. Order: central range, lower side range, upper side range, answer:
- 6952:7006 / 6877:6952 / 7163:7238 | -2.2 A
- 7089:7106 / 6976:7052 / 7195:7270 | 0.5 A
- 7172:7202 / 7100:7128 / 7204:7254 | 0.7 A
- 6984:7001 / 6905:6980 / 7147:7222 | -0.5 A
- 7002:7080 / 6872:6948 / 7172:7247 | -4.4 A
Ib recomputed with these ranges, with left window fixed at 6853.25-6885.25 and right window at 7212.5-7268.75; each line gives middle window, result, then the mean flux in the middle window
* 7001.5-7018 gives -0.07 mag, 63.9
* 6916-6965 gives -0.06 mag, 62.3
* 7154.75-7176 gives 0.01 mag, 61.8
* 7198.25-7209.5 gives 0.08 mag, 58.8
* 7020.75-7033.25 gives -0.08 mag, 65.1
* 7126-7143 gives 0.04 mag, 59.8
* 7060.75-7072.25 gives -0.03 mag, 62.9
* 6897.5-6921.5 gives -0.01 mag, 59.3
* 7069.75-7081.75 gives -0.05 mag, 64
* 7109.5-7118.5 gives -0.01 mag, 62.1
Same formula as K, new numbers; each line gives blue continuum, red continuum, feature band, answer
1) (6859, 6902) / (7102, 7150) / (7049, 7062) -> -0.073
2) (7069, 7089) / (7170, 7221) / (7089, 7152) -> 0.027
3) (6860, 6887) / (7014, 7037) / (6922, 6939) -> -0.022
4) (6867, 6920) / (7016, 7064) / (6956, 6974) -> -0.037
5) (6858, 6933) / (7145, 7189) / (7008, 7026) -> -0.065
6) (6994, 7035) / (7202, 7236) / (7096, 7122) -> 0.015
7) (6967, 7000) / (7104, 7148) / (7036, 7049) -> -0.066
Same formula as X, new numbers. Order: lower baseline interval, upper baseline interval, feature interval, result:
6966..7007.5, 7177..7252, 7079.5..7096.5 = 0.3 A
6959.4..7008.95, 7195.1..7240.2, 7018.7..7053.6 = -1.3 A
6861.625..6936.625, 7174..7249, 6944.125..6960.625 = -1.0 A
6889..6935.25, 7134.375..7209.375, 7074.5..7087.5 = -0.6 A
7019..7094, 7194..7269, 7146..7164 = 0.9 A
